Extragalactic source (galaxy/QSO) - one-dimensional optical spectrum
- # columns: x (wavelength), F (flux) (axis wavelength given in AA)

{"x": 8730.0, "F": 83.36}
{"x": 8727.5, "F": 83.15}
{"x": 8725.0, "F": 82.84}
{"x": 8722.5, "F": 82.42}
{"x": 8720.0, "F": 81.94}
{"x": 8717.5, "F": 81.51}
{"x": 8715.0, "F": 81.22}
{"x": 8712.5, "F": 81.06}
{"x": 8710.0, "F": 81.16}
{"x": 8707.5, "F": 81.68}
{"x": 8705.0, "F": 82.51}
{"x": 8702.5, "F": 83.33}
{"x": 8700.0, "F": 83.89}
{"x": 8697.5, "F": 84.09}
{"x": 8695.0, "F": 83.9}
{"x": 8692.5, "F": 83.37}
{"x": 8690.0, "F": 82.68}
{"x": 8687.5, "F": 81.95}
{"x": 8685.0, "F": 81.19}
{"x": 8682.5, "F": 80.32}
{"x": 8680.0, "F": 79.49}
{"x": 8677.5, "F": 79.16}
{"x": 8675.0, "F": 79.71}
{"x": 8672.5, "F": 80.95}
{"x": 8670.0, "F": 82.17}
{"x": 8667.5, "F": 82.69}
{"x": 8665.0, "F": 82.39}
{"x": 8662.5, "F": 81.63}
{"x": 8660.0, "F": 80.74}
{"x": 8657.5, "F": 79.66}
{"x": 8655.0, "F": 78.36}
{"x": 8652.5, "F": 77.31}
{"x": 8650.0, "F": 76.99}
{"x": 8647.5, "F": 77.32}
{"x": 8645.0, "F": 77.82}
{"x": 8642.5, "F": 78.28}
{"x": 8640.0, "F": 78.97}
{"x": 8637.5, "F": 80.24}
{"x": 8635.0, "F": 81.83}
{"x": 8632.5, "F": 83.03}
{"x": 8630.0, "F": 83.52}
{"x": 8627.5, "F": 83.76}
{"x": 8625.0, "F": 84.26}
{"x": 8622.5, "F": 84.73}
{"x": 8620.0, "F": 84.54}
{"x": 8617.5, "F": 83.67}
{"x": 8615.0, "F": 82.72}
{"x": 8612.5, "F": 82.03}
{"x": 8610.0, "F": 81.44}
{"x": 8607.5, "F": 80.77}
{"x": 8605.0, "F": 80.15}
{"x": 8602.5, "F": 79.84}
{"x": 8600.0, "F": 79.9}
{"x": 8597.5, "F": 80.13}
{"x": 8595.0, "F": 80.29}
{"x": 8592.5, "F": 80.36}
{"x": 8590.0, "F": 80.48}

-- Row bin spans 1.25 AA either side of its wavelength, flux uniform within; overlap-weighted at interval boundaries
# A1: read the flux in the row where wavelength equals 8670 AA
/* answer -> 82.17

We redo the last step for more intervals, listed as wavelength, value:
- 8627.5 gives 83.76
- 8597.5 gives 80.13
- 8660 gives 80.74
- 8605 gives 80.15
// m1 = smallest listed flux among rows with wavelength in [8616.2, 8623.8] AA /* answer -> 83.67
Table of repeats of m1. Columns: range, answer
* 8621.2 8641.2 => 78.97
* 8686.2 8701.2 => 81.95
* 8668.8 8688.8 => 79.16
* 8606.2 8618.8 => 80.77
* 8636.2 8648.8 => 77.32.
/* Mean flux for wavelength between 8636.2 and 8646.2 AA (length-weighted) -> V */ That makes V 78.8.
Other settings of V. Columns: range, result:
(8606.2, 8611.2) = 81.1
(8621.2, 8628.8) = 84.2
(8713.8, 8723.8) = 81.8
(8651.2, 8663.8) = 79.5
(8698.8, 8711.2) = 82.5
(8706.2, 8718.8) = 81.3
